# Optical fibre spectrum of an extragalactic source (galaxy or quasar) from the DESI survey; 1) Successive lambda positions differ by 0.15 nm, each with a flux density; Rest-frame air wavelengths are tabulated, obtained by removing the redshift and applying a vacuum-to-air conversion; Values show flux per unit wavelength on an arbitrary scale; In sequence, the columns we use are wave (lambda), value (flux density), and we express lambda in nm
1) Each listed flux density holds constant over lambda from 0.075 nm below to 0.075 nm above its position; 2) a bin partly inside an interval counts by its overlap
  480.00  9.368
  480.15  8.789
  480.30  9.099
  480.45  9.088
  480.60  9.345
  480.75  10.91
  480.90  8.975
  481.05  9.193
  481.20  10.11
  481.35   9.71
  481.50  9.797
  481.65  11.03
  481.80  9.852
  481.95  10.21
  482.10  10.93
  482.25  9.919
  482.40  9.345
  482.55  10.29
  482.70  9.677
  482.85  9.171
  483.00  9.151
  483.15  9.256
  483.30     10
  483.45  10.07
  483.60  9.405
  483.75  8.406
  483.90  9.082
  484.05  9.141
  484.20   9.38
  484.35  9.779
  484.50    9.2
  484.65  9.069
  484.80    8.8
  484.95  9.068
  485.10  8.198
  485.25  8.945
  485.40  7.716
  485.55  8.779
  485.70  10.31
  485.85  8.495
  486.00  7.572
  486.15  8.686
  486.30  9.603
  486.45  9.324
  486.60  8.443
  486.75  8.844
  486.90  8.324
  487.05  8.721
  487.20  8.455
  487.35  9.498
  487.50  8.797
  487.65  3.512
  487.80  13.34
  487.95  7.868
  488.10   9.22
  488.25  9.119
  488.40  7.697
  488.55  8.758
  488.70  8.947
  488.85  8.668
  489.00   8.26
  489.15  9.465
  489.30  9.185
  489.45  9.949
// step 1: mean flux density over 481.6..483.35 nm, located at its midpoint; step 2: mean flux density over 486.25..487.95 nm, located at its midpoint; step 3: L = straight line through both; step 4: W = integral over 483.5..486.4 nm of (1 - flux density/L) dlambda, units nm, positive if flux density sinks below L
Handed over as 0.11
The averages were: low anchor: 9.89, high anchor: 8.75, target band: 8.94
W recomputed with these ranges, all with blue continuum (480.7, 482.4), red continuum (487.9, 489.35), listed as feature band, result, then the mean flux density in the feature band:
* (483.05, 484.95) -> 0.06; 9.29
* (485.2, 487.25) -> 0.10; 8.73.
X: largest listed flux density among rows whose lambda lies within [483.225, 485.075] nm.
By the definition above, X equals 10.07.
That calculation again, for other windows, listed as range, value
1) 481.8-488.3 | 13.34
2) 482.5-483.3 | 10.29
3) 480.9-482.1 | 11.03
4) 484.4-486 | 10.31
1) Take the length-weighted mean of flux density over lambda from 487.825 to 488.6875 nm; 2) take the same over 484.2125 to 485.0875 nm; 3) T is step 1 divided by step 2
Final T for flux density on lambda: 0.97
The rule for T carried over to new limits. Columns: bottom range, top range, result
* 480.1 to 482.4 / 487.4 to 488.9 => 0.88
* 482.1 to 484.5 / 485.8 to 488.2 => 0.91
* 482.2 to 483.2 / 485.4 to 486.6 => 0.93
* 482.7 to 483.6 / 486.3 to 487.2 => 0.92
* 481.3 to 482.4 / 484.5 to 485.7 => 0.87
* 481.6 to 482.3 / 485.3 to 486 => 0.84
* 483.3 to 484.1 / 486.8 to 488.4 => 0.93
